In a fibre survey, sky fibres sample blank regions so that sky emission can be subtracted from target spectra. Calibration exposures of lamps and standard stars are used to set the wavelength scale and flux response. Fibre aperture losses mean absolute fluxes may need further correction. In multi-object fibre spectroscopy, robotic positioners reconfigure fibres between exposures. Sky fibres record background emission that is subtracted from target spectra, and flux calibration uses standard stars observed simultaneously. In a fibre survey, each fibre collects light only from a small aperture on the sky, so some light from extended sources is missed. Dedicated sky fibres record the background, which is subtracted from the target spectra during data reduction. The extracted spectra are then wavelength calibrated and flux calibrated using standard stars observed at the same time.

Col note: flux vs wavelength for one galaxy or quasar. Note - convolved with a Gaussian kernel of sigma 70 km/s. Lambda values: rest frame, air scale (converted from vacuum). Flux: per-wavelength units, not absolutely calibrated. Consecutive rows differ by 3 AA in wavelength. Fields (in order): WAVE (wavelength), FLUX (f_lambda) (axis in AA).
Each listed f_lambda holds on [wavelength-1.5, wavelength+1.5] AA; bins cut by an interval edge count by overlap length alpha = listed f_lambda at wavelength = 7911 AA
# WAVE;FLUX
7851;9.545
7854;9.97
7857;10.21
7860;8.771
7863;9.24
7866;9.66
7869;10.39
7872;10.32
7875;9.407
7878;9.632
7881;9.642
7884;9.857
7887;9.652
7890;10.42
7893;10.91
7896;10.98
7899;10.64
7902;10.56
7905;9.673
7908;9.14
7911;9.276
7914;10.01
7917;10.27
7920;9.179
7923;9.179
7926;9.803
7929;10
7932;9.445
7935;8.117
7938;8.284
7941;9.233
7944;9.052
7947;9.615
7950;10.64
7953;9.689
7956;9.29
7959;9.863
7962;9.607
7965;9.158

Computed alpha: 9.276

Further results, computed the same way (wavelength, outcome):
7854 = 9.97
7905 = 9.673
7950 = 10.64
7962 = 9.607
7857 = 10.21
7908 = 9.14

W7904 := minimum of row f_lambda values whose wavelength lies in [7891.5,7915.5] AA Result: 9.14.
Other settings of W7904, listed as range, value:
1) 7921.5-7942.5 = 8.117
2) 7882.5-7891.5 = 9.652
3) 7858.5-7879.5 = 8.771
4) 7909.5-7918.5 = 9.276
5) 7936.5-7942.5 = 8.284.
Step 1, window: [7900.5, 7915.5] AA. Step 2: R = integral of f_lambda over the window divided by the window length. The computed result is 9.73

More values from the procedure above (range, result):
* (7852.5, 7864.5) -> 9.55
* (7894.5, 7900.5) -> 10.8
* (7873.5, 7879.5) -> 9.52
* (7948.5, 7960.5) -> 9.87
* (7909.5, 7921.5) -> 9.68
